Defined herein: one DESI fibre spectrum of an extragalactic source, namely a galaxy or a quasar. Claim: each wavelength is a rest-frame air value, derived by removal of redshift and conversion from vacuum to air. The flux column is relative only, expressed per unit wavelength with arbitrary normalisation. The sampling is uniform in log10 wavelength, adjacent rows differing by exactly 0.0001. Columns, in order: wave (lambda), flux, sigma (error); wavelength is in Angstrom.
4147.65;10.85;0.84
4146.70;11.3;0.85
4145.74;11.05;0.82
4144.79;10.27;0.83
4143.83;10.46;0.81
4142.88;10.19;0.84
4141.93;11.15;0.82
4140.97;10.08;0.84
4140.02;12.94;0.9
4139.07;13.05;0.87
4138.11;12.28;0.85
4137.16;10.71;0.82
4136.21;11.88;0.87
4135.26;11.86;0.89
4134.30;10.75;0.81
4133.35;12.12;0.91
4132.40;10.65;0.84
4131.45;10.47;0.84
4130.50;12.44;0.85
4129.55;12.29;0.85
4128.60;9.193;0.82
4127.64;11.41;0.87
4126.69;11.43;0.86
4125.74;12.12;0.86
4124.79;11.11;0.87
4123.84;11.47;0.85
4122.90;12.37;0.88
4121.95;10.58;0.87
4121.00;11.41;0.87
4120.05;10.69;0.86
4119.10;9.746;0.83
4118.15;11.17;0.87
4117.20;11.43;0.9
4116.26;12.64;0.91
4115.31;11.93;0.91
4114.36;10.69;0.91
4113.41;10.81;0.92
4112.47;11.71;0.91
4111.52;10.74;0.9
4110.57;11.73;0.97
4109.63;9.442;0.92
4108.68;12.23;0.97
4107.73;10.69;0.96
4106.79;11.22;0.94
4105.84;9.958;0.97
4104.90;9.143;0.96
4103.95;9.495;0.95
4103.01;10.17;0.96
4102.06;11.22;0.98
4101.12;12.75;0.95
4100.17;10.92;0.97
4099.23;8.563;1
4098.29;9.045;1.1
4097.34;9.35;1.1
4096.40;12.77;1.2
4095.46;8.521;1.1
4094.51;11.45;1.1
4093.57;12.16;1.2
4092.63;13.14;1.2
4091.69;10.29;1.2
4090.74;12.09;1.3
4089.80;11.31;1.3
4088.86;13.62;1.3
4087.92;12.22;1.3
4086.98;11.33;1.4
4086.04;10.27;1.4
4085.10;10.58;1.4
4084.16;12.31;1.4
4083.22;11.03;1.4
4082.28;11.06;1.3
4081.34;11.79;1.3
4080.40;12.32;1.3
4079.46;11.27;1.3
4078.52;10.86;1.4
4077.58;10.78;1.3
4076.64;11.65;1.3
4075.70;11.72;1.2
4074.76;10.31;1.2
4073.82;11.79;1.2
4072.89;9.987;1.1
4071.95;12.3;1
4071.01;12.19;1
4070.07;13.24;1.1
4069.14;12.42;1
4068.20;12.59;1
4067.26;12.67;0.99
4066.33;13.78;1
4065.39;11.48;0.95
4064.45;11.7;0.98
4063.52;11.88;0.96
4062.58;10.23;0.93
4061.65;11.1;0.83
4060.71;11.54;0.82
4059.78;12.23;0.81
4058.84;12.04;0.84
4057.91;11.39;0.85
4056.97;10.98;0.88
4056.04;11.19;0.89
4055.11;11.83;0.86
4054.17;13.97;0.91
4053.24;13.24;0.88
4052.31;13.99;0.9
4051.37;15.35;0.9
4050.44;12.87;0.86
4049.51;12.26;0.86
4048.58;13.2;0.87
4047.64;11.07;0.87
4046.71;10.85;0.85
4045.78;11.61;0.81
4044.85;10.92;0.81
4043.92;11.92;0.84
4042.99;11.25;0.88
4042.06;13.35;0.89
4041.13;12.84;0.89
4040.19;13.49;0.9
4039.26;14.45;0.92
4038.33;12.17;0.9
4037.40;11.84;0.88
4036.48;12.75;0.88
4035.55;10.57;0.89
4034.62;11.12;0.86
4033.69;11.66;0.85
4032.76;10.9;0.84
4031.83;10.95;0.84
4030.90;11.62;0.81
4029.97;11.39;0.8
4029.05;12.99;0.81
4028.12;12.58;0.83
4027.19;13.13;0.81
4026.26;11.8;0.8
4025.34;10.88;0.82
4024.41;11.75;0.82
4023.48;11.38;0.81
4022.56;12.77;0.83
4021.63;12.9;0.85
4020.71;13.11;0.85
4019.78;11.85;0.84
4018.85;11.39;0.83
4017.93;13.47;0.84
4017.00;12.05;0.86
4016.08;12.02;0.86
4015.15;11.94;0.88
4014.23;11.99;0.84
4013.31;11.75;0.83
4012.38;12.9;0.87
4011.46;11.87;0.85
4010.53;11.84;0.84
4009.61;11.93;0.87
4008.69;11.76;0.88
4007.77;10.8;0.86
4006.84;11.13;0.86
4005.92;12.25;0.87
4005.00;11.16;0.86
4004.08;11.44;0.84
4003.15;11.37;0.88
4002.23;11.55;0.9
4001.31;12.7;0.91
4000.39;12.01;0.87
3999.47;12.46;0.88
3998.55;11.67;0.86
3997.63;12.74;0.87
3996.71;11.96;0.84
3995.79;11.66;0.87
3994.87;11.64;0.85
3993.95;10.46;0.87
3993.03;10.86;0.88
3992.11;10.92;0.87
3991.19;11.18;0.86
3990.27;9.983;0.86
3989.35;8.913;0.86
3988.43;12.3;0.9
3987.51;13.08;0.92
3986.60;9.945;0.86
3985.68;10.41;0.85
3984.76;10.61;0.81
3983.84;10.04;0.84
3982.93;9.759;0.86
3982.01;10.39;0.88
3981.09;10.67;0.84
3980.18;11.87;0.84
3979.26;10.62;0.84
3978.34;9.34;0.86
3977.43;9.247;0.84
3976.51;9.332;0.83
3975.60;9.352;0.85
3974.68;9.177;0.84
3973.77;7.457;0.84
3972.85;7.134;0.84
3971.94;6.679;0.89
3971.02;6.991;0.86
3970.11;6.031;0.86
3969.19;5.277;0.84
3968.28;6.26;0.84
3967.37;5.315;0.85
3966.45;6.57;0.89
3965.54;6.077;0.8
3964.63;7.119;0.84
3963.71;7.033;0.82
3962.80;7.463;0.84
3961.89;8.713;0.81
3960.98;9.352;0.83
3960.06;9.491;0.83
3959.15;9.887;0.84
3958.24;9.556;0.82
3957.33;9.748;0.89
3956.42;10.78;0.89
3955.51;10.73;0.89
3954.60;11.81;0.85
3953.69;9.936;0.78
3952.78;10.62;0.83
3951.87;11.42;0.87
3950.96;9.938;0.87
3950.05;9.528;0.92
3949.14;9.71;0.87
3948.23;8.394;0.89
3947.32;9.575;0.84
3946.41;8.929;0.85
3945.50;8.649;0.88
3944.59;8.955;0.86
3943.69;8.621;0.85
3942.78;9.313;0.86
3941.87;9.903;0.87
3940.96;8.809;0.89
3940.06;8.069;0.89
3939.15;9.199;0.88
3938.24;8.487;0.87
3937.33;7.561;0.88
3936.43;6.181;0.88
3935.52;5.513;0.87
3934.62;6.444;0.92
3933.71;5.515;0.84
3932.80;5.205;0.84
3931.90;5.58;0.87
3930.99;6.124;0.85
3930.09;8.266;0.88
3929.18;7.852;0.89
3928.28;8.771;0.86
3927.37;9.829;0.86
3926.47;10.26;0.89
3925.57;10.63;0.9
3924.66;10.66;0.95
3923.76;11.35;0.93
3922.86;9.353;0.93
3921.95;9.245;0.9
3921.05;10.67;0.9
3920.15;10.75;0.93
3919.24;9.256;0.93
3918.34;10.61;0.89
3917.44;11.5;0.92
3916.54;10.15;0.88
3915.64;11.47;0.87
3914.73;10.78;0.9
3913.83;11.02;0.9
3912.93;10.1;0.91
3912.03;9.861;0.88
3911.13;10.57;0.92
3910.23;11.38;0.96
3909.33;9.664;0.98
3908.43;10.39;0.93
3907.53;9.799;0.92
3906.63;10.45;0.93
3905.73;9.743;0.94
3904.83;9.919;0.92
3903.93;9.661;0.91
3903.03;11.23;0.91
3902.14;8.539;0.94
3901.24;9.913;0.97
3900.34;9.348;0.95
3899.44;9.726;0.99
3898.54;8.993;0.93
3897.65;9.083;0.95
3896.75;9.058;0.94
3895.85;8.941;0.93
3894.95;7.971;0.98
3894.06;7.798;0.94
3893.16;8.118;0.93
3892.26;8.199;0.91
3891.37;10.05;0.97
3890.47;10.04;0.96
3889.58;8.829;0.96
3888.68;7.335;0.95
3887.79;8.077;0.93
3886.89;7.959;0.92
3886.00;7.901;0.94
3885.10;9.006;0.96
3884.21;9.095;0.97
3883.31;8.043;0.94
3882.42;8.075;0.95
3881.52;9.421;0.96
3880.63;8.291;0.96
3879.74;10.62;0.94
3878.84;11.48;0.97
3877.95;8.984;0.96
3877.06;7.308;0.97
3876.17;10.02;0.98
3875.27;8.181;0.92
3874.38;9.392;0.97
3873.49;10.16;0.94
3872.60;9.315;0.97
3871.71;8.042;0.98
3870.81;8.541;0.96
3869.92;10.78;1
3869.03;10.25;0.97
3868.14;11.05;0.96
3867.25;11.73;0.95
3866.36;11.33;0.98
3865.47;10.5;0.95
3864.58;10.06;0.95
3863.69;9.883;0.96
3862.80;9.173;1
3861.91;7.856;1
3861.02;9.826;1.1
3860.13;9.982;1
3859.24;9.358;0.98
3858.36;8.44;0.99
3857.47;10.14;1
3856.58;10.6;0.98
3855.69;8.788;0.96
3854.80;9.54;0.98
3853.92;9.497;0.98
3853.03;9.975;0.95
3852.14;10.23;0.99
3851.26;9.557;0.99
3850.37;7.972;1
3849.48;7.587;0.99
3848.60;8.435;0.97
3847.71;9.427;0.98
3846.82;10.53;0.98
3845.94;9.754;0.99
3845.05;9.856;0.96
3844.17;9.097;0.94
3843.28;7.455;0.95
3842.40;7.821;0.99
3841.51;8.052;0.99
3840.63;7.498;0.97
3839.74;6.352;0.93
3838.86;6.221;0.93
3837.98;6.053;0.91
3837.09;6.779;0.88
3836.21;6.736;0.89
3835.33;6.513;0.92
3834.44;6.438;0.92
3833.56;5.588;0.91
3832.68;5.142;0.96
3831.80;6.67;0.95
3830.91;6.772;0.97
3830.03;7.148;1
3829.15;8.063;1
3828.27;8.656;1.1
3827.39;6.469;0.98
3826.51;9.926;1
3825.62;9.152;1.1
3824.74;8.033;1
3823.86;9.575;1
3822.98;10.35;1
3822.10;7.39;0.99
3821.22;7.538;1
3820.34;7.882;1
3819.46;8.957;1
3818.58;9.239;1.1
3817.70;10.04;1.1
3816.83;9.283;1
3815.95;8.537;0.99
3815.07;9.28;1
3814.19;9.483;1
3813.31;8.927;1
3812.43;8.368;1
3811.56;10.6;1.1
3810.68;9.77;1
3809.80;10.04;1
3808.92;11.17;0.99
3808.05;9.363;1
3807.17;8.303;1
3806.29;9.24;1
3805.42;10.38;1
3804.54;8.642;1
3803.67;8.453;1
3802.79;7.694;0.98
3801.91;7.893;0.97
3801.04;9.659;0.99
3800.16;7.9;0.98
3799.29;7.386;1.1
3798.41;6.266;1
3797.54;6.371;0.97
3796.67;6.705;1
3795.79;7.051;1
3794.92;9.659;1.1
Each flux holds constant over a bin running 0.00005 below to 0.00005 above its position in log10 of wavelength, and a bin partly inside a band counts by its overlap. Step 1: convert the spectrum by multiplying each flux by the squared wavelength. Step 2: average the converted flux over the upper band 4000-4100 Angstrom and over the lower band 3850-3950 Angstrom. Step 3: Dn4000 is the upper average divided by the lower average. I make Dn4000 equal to 1.4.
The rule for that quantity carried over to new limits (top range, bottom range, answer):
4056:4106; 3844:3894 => 1.36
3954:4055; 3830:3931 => 1.28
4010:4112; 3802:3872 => 1.49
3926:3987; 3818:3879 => 1.05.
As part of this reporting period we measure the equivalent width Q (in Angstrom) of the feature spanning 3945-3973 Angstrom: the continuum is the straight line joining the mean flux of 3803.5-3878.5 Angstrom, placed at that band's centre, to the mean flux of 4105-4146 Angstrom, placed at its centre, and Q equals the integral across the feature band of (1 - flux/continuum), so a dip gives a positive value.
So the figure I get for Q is 3.57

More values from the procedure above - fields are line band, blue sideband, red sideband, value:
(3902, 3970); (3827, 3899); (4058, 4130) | 3.1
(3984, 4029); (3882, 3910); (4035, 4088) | -2.9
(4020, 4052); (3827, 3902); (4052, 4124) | -4.2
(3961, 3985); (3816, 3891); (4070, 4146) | 4.0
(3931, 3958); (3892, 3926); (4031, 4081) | 4.5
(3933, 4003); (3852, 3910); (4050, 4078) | 8.7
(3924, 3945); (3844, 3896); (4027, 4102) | 4.1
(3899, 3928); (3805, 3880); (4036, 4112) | -1.5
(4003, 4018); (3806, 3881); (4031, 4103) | -1.1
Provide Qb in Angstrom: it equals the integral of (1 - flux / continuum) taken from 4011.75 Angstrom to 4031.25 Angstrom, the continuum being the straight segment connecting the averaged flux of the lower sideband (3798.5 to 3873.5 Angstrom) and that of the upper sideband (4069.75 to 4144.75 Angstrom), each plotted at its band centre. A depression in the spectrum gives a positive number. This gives -3.3 Angstrom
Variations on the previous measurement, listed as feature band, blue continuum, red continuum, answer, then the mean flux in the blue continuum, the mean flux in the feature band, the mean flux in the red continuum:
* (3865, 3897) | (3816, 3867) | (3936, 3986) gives -1.9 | 8.53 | 9.16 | 8.87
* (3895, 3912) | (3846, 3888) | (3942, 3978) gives -1.3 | 9.38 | 9.76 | 8.63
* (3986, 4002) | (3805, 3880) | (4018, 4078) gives -0.3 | 8.87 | 11.4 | 12.1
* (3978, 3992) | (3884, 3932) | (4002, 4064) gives 0.5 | 9.49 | 10.6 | 12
